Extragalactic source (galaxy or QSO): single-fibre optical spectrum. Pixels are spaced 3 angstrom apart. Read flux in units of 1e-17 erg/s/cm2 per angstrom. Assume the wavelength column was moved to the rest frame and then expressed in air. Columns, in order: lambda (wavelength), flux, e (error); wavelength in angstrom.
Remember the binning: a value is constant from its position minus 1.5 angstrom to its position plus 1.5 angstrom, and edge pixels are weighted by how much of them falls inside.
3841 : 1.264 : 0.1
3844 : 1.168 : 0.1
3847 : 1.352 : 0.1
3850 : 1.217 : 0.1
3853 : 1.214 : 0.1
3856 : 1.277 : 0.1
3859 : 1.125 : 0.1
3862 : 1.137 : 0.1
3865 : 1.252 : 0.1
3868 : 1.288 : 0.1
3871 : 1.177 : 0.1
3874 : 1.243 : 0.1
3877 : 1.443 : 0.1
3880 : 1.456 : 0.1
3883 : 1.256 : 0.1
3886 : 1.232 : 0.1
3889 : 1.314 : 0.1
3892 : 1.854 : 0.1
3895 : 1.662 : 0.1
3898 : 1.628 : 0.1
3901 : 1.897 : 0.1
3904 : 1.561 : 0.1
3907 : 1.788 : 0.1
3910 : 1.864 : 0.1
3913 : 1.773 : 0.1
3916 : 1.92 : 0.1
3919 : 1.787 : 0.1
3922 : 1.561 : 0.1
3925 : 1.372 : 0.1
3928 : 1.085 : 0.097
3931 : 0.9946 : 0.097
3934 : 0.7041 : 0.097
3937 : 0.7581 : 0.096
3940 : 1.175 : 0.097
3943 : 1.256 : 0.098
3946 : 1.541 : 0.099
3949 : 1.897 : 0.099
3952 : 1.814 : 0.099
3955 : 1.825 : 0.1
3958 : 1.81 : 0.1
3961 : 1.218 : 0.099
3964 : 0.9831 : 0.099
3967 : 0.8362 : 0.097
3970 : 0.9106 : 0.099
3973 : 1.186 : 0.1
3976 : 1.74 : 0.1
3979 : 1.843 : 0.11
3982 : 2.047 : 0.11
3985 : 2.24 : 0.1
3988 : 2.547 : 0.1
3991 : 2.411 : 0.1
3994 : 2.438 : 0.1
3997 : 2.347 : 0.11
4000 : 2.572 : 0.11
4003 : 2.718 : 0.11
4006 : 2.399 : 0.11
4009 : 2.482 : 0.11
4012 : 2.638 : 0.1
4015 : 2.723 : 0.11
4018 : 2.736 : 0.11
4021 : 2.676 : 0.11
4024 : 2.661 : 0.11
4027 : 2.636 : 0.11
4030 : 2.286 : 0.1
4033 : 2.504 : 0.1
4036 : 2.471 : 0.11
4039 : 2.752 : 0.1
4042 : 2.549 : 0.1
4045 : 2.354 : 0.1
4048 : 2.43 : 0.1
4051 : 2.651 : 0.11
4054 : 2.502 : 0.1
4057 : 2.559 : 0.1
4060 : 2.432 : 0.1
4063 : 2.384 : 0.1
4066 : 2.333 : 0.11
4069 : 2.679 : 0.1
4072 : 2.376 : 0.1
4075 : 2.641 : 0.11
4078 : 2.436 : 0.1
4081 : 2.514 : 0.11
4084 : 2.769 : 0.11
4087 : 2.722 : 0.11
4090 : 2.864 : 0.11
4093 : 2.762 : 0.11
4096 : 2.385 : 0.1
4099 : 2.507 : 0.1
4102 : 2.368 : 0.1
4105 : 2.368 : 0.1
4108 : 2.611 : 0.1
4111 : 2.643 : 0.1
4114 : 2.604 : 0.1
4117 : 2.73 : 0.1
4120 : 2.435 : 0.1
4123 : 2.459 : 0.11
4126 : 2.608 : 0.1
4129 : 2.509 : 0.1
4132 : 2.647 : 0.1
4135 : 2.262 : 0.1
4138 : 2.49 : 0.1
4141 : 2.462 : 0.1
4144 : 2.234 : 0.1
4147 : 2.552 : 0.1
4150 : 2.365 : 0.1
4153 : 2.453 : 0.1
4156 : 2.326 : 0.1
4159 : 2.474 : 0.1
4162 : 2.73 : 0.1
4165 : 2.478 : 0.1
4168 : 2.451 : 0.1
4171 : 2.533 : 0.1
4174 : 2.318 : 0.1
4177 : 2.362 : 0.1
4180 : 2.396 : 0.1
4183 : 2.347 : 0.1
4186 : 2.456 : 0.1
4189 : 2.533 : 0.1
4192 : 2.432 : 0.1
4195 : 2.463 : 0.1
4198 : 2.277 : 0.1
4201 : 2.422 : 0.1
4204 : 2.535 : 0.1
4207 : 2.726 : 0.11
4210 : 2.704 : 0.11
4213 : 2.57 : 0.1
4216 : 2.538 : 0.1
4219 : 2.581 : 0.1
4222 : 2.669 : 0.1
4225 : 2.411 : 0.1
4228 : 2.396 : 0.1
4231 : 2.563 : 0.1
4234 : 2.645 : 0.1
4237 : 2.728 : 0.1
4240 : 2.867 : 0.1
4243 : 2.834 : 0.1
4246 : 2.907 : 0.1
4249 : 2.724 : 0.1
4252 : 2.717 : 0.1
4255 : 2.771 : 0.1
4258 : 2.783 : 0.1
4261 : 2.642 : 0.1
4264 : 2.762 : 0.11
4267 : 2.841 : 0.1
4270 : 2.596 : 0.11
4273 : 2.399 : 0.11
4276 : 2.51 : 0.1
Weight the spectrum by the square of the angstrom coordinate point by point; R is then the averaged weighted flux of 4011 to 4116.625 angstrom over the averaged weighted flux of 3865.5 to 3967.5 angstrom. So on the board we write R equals 1.91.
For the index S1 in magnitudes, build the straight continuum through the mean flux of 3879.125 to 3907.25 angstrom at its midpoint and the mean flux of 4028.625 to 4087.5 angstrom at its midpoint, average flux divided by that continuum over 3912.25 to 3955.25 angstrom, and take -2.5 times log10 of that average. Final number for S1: 0.26 mag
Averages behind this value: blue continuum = 1.56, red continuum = 2.51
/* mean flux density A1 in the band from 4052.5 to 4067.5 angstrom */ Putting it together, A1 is 2.44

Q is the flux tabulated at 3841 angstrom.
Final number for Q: 1.264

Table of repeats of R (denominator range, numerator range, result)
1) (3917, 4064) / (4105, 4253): 1.38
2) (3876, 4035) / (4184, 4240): 1.58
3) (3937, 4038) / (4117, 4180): 1.31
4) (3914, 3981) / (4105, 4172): 1.99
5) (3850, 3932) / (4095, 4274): 2.03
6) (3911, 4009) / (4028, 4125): 1.58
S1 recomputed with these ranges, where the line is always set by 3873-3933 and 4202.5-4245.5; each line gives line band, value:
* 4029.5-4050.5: -0.24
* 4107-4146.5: -0.10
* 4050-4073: -0.20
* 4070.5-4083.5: -0.18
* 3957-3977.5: 0.39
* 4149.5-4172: -0.03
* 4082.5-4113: -0.18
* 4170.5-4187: 0.04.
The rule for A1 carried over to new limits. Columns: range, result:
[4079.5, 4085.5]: 2.64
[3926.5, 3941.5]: 0.943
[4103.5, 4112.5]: 2.54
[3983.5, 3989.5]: 2.39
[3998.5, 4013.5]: 2.56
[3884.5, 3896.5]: 1.52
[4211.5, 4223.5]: 2.59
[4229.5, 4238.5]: 2.65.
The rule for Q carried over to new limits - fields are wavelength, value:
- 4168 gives 2.451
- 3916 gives 1.92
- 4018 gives 2.736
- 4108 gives 2.611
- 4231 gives 2.563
